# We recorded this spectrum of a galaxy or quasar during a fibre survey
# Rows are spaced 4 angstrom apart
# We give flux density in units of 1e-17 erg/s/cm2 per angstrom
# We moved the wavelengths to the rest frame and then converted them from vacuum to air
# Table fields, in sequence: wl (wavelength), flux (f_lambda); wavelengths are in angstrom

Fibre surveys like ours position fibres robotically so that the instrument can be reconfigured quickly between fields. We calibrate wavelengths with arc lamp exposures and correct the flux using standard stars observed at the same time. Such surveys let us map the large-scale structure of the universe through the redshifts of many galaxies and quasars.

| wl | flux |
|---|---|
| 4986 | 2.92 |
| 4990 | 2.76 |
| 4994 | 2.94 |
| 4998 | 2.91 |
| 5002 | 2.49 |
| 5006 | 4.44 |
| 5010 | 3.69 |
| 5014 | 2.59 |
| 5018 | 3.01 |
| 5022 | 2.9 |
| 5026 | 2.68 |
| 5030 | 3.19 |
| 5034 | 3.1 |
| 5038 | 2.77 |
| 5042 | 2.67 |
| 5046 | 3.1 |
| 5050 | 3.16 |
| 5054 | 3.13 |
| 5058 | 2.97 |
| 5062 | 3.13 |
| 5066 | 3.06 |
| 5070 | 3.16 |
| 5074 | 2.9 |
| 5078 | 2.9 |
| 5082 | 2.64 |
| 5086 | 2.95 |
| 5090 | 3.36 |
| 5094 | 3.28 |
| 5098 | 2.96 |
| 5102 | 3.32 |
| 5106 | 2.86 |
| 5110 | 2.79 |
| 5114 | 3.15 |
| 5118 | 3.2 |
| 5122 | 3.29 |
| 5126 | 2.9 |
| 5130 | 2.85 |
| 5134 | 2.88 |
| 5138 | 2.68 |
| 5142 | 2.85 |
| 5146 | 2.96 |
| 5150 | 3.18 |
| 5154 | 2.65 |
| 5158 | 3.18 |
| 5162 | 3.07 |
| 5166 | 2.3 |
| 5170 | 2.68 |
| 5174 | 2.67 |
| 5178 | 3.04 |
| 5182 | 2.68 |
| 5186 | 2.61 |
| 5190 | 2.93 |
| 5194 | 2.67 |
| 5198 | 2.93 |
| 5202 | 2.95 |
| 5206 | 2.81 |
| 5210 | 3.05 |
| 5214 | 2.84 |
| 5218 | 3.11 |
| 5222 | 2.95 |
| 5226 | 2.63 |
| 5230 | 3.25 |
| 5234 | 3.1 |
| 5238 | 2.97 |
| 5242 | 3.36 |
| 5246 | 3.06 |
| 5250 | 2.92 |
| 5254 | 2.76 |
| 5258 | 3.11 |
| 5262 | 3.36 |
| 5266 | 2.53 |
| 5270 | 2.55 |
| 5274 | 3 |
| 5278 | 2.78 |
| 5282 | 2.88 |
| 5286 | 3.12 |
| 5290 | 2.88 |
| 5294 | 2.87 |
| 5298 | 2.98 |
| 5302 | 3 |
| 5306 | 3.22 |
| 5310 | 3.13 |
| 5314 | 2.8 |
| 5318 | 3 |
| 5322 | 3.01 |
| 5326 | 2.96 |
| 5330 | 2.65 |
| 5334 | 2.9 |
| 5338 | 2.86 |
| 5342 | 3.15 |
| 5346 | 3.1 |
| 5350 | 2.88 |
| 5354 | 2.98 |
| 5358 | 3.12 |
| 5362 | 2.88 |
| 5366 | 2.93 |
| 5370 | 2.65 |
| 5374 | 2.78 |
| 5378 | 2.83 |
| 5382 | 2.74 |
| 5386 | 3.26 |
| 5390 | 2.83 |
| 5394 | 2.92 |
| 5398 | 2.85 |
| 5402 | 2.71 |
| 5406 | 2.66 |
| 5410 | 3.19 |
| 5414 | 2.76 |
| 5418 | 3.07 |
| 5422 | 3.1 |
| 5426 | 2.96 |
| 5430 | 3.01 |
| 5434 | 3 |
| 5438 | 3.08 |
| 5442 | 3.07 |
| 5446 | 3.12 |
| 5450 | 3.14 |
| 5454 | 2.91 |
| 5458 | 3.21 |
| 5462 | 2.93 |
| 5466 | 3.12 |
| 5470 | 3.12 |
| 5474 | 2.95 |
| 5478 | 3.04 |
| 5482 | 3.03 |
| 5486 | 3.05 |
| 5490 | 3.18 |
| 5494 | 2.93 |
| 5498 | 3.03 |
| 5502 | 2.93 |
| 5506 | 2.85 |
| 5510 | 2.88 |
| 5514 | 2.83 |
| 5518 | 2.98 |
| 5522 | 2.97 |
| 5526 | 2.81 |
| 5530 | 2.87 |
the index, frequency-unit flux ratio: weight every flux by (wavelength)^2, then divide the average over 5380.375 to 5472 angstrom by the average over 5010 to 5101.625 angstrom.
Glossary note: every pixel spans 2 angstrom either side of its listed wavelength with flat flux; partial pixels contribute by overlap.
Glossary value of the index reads 1.15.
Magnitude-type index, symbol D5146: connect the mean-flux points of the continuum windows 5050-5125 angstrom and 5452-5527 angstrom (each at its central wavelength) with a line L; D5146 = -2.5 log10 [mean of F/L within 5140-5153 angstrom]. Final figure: 0.03 mag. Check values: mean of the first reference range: 3.06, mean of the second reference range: 2.99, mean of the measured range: 2.97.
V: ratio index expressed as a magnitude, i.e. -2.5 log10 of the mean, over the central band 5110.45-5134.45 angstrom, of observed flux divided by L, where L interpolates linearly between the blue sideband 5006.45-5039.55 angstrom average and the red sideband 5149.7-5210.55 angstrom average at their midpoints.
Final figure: -0.05 mag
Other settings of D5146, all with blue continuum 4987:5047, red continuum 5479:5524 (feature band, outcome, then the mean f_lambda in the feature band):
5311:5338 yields 0.034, 2.89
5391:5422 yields 0.032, 2.89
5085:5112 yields -0.026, 3.08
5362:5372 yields 0.065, 2.81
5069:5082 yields 0.032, 2.92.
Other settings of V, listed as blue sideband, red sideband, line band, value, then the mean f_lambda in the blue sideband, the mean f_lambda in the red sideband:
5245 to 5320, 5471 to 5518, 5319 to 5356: 0.00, 2.94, 2.98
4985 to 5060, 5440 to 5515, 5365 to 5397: 0.06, 3.02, 3.02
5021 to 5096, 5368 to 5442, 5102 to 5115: 0.01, 3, 2.92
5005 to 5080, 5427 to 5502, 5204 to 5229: 0.05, 3.06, 3.05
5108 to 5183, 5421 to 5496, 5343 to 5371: 0.02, 2.9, 3.05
